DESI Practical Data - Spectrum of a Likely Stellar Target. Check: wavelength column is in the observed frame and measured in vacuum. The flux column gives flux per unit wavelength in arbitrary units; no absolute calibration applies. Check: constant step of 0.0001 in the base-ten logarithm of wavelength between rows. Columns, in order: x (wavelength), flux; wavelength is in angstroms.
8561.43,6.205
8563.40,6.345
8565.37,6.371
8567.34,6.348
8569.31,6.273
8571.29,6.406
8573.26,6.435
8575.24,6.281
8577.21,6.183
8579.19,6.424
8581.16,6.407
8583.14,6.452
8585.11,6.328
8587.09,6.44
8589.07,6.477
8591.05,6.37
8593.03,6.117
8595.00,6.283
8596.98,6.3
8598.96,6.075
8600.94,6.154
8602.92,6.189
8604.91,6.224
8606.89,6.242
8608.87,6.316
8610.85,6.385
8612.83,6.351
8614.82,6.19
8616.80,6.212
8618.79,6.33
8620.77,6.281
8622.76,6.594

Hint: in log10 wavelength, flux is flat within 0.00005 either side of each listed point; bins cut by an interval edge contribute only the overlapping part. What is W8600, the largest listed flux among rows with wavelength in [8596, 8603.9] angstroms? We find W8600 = 6.3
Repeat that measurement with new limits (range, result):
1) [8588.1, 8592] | 6.477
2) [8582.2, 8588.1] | 6.452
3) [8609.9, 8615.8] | 6.385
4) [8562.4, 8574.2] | 6.435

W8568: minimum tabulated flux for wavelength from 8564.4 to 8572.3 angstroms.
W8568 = 6.273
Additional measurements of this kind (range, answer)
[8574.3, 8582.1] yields 6.183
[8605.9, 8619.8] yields 6.19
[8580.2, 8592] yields 6.328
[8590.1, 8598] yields 6.117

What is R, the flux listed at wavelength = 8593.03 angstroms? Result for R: 6.117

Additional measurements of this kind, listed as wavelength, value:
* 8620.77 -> 6.281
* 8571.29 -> 6.406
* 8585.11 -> 6.328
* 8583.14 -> 6.452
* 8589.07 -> 6.477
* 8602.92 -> 6.189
